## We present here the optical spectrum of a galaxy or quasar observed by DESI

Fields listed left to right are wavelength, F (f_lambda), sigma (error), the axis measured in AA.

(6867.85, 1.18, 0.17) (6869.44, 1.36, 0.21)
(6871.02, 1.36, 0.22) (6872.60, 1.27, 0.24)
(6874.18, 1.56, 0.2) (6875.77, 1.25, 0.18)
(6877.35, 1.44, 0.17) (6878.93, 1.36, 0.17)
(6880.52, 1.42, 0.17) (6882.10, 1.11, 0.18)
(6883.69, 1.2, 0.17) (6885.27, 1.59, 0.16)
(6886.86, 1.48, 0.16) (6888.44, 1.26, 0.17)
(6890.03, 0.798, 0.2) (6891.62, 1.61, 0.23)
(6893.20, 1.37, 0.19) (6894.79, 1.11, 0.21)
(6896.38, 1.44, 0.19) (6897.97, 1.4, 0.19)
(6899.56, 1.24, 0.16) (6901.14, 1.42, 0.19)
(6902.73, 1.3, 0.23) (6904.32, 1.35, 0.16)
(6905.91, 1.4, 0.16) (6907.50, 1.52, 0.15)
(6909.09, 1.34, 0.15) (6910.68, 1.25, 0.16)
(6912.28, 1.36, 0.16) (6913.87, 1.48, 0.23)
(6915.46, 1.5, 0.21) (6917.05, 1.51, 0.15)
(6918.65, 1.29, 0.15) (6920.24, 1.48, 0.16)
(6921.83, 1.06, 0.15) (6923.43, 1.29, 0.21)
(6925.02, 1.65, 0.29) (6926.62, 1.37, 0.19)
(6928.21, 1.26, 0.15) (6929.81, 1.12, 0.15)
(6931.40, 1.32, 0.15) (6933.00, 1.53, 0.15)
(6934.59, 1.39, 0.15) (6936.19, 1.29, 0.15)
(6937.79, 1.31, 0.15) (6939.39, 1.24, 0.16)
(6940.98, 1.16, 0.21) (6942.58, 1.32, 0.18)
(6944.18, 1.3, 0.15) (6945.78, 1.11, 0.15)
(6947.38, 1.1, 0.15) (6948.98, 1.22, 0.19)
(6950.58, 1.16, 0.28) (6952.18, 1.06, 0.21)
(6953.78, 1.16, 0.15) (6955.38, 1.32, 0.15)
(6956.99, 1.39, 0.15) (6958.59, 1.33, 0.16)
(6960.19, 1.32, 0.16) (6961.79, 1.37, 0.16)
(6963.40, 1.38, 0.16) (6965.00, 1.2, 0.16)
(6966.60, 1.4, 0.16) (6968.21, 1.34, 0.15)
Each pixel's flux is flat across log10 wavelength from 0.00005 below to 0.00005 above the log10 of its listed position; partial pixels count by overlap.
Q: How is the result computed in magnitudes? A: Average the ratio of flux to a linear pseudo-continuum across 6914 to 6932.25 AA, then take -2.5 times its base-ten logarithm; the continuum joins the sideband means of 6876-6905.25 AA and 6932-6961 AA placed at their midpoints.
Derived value -0.05 mag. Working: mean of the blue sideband 1.33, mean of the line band 1.36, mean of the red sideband 1.26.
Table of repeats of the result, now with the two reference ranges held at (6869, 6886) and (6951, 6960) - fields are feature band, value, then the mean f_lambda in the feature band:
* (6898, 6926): -0.06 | 1.38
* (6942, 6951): 0.06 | 1.2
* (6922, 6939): -0.04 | 1.34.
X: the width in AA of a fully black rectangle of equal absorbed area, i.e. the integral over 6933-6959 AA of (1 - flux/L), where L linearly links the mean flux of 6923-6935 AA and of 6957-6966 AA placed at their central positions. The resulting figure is 1.9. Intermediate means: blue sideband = 1.37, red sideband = 1.33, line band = 1.25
